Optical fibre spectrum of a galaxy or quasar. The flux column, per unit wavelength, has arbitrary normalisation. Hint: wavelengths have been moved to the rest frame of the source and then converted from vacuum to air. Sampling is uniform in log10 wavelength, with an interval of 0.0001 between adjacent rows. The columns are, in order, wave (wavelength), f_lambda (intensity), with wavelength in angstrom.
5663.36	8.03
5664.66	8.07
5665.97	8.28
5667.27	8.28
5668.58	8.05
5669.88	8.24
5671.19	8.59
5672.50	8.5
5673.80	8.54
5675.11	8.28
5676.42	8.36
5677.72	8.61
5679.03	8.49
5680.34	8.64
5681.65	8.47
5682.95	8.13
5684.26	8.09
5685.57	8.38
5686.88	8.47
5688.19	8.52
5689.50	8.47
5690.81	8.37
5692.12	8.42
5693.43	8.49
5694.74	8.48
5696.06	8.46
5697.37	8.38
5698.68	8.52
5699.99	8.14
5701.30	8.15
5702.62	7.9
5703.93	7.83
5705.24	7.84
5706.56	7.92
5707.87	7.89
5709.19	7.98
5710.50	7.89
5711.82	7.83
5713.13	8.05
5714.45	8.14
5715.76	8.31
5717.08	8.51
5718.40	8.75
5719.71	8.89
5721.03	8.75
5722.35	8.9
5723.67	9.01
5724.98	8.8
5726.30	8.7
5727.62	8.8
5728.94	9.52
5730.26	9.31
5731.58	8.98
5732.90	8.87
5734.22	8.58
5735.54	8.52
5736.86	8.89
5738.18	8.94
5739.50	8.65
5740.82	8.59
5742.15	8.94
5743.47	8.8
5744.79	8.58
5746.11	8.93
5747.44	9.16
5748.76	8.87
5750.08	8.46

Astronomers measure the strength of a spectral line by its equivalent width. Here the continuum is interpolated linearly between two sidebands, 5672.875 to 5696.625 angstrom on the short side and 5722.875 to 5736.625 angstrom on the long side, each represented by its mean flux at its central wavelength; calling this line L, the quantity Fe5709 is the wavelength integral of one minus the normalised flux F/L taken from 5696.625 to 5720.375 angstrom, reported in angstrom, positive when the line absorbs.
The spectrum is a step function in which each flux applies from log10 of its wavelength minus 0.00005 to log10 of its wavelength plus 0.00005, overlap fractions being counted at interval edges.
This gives 1.42 angstrom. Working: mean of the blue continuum 8.43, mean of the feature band 8.17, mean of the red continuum 8.91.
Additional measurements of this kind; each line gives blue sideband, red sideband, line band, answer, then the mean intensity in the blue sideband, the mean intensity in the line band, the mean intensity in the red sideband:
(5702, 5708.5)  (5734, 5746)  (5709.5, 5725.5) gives -0.6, 7.88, 8.48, 8.74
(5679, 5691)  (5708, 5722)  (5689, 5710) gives 0.4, 8.4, 8.2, 8.3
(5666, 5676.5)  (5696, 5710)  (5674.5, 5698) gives -0.6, 8.35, 8.42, 8.08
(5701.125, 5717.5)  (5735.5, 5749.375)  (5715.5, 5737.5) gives -1.1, 8.01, 8.84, 8.82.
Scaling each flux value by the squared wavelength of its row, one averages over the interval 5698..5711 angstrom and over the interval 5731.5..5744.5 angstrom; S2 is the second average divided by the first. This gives 1.11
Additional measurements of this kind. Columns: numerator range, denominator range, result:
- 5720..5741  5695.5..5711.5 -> 1.11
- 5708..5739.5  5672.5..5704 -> 1.04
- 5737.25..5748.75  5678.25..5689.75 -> 1.07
